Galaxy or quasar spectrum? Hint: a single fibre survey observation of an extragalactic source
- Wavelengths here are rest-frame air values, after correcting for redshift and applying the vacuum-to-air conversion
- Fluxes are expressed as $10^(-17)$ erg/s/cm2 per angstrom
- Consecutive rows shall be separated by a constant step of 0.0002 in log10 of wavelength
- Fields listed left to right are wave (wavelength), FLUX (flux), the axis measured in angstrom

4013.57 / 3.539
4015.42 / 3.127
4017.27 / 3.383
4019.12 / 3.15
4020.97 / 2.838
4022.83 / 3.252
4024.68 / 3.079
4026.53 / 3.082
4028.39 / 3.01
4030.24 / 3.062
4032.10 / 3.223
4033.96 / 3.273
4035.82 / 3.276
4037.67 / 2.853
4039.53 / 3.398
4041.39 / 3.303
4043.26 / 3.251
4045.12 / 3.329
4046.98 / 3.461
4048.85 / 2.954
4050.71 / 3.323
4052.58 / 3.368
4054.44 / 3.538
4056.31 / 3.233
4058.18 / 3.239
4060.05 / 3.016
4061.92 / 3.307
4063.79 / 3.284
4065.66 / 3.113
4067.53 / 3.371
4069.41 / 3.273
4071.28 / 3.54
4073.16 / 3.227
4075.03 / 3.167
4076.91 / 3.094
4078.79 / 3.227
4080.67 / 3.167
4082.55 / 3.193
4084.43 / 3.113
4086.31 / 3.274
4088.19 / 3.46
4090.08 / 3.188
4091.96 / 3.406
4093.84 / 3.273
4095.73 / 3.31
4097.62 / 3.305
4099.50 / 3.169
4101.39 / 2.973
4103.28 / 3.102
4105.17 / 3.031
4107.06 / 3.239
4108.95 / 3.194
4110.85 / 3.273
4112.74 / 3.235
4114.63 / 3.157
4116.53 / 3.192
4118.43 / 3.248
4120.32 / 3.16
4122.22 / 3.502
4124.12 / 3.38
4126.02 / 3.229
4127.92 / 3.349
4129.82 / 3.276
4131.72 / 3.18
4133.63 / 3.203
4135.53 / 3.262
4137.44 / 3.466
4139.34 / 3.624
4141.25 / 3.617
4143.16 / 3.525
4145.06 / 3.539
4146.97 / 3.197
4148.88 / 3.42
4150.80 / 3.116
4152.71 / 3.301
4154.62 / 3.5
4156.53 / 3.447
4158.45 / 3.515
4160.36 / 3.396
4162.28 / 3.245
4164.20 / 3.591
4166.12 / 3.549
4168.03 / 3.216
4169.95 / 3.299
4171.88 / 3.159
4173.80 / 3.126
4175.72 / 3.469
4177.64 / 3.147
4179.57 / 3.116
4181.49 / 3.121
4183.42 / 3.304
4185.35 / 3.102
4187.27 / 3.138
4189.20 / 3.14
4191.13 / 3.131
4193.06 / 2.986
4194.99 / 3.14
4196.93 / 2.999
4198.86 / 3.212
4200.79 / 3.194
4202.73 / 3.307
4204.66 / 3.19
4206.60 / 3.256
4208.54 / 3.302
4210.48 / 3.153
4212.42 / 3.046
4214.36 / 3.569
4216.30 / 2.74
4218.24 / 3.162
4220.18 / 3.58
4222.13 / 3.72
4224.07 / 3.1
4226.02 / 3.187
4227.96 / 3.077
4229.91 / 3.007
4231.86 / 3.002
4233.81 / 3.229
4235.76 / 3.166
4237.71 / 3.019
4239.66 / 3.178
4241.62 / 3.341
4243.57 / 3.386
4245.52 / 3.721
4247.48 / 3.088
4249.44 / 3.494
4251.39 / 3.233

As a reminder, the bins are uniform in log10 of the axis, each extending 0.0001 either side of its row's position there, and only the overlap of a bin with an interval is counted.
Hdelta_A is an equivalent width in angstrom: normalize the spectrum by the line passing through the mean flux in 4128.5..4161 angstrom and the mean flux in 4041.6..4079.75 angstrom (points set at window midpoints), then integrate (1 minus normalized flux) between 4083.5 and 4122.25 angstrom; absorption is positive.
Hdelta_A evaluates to 1.2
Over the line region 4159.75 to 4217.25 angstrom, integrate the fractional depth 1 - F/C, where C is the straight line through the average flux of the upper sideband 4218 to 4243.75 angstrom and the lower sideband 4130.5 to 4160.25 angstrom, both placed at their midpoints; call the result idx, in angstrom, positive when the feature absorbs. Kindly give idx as 1.69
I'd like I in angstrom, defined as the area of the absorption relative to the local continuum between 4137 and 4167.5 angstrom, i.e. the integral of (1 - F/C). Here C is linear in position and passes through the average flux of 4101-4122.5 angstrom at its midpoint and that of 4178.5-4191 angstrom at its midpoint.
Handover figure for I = -2.6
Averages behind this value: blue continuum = 3.19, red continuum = 3.15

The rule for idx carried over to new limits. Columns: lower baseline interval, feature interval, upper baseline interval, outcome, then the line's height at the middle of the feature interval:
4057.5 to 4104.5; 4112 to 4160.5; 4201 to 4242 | -1.9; 3.22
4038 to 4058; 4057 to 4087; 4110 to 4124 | 0.6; 3.29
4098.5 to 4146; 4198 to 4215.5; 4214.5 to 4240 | -0.2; 3.2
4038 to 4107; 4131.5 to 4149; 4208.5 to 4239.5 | -1.0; 3.22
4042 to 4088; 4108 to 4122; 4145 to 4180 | 0.3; 3.29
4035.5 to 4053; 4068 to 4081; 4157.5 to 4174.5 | 0.1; 3.27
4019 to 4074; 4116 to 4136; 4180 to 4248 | -0.4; 3.21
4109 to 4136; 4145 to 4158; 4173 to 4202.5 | -0.6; 3.21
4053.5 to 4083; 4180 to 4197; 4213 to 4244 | 0.5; 3.22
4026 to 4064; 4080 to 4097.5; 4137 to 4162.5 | 0.2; 3.31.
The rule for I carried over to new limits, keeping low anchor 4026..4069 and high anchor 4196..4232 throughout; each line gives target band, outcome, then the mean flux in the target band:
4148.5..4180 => -1.17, 3.33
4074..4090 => 0.07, 3.21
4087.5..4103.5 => -0.11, 3.25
